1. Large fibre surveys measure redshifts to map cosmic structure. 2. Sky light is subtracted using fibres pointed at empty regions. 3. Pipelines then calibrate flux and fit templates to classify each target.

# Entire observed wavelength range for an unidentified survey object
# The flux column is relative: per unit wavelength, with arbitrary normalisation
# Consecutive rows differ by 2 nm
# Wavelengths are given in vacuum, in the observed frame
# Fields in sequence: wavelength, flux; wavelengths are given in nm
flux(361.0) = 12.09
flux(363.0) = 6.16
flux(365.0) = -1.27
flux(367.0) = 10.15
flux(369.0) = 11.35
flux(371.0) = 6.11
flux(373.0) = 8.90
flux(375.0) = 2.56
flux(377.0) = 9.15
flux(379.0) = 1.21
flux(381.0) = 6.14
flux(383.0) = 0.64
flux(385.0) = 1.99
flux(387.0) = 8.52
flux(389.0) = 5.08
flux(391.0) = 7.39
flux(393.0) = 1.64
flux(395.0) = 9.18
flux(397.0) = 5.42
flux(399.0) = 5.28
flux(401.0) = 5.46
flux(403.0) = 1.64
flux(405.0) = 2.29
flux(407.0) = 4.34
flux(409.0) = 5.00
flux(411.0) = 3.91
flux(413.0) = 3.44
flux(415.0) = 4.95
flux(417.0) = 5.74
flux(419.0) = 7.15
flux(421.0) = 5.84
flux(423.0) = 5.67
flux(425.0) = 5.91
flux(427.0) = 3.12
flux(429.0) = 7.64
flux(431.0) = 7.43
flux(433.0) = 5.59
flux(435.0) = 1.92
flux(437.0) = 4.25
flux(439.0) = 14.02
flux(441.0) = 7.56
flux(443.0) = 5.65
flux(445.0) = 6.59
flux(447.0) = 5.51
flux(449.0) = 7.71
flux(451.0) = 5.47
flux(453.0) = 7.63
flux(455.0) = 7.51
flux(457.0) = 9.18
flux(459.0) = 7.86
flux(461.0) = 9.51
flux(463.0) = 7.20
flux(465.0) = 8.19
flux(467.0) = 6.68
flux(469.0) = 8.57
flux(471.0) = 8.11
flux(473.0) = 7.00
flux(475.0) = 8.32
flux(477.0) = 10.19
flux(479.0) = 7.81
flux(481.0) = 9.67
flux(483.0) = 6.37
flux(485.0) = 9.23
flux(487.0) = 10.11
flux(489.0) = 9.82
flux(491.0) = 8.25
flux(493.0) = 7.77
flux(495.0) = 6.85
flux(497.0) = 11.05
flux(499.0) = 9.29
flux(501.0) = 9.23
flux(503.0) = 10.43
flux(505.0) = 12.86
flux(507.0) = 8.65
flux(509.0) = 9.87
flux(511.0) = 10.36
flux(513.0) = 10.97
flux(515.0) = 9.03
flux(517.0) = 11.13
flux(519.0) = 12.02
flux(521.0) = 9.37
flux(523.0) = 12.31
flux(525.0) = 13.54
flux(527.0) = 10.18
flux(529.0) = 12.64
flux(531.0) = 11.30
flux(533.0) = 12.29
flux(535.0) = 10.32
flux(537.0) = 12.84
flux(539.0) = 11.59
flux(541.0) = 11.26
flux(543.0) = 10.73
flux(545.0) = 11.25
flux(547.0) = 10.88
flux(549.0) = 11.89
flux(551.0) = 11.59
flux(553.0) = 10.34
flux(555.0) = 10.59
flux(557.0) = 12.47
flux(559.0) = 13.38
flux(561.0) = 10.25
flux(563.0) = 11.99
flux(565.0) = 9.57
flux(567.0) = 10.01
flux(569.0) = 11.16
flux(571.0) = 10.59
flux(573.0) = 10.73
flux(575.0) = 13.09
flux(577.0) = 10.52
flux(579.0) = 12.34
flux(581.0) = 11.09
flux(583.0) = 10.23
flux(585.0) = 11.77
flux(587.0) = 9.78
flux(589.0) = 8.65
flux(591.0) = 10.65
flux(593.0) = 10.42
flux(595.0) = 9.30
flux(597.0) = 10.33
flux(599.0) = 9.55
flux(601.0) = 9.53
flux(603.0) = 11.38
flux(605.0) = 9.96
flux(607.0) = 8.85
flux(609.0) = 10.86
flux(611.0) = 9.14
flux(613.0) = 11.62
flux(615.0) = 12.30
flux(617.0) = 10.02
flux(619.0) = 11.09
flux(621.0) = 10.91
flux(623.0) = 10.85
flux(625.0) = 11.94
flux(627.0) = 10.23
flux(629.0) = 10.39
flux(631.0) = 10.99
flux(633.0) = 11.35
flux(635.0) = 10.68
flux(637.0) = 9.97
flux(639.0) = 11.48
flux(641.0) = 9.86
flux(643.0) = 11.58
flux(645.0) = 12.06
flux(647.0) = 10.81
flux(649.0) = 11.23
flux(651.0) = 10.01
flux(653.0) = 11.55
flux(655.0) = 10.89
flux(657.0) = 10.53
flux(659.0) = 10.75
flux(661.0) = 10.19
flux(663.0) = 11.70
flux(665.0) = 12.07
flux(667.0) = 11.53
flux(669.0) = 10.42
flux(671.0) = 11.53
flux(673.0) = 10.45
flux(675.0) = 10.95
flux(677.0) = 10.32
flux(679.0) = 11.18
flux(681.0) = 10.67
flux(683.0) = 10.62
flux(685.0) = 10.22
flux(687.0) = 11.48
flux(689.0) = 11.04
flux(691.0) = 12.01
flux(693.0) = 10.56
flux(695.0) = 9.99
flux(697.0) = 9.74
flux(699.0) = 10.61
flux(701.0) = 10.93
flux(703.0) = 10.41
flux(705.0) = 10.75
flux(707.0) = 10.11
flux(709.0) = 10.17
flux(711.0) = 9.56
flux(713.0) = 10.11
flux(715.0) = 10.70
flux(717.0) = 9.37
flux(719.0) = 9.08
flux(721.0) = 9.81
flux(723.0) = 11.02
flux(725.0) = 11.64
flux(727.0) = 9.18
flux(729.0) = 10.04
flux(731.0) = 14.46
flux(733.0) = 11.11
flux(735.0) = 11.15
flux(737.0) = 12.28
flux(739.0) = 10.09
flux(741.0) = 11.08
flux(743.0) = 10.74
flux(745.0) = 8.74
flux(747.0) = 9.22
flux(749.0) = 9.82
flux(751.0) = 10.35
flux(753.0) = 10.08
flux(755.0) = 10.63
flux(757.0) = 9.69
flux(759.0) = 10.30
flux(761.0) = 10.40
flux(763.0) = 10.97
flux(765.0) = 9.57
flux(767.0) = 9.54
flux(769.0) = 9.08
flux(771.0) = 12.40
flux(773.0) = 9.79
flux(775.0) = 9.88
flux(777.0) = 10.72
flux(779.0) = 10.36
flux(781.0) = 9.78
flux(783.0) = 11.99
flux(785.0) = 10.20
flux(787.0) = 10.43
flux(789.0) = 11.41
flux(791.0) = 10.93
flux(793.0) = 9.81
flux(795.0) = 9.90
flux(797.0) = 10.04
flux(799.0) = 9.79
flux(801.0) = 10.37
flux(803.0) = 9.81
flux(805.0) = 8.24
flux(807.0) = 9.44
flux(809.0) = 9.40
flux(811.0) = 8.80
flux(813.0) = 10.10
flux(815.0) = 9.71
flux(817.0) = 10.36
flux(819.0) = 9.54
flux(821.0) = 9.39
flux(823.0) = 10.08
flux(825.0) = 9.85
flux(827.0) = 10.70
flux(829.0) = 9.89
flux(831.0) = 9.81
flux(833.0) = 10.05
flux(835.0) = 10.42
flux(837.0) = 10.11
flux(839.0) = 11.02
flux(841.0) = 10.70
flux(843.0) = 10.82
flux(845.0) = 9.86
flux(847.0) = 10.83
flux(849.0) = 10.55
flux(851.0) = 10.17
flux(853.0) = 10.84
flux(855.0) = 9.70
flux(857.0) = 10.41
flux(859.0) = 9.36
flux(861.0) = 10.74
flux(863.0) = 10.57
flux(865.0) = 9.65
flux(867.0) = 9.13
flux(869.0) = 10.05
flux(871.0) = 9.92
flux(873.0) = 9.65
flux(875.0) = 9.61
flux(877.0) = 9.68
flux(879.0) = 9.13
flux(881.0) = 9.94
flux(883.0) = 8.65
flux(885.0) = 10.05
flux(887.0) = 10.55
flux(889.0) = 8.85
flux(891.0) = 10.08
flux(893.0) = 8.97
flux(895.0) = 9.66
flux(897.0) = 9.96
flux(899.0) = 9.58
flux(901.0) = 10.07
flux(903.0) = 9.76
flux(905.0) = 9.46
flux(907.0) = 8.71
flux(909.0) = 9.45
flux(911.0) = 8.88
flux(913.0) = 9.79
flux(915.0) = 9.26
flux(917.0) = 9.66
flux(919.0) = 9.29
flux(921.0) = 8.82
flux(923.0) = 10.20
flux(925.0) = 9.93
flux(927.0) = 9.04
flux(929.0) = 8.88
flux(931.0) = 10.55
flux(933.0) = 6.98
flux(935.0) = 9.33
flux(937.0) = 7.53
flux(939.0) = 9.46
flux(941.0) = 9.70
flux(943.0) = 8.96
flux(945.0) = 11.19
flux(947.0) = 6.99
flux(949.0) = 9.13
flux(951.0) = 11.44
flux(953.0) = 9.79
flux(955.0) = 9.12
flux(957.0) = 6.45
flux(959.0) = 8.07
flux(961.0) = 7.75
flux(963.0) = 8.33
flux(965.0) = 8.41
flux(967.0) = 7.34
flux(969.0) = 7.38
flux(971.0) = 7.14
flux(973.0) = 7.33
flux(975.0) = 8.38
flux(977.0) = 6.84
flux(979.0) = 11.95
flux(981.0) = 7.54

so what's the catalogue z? 0.14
